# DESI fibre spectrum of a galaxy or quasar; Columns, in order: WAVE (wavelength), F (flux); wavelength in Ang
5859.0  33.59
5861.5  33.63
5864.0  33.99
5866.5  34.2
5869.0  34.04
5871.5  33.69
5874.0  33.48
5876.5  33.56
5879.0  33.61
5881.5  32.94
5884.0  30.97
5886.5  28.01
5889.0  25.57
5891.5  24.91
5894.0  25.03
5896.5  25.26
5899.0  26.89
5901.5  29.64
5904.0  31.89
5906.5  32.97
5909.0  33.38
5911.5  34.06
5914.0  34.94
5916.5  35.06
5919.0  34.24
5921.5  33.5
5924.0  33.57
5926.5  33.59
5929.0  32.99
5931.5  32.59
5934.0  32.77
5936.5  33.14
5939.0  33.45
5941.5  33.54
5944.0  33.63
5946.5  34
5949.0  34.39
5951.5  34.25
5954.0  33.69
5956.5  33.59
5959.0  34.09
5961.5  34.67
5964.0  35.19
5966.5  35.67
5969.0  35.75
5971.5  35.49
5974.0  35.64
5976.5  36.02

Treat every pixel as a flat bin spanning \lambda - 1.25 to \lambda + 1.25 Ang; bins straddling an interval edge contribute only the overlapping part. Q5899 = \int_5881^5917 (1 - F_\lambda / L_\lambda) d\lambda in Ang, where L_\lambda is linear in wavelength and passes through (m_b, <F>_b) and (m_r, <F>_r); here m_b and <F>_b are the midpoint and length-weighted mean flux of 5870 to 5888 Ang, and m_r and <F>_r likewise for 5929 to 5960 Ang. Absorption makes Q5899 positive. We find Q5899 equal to 3.0 Ang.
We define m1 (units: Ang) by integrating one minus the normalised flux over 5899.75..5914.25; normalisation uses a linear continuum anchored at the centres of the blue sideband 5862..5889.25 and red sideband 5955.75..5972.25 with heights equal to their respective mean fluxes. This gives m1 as 0.39 Ang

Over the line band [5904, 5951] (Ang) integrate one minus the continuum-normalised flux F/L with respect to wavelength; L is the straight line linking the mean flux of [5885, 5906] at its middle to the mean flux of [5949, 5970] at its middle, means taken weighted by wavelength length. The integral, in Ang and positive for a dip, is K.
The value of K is -4.10 Ang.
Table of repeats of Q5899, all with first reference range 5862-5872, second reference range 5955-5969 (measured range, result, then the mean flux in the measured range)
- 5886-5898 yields 3.00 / 25.6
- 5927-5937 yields 0.46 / 32.9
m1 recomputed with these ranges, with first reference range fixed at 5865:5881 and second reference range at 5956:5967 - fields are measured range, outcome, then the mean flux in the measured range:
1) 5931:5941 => 0.4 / 33.1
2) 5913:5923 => -0.1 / 34.4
